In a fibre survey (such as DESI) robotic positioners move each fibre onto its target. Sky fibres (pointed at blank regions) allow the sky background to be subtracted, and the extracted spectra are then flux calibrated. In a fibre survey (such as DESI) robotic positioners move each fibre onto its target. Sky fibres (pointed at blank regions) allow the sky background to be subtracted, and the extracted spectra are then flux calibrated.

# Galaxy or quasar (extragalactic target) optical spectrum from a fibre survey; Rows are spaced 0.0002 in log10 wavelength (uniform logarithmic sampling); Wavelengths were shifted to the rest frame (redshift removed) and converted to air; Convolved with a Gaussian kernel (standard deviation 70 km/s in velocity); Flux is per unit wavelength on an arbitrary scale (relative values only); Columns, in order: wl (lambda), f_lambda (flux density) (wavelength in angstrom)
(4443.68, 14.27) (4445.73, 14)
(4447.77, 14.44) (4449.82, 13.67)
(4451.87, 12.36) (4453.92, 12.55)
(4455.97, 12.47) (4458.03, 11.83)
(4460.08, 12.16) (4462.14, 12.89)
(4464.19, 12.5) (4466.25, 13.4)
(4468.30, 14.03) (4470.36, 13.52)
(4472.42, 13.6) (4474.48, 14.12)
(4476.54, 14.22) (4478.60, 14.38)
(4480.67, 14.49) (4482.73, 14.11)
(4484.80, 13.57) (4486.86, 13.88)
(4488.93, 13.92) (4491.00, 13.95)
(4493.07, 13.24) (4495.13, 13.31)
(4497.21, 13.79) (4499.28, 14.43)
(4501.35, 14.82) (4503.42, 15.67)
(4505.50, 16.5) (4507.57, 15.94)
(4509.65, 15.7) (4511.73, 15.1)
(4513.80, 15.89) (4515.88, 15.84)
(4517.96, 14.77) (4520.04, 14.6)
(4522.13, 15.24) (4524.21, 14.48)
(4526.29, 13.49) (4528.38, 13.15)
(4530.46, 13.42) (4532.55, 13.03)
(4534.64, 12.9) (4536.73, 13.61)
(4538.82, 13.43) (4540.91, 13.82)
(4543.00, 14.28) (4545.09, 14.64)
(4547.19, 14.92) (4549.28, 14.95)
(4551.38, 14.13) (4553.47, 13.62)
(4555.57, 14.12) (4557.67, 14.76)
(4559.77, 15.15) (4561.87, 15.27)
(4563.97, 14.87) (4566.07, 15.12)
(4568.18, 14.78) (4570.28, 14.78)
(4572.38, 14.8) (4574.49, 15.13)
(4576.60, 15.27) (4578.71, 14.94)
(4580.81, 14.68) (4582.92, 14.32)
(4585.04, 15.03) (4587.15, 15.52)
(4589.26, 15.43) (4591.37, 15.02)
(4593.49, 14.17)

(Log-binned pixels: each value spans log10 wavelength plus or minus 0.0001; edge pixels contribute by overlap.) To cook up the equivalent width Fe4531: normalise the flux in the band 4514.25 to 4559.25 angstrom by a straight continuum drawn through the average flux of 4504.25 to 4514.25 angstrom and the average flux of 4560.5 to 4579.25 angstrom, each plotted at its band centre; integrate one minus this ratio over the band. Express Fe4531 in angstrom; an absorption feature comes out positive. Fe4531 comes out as 3.7 angstrom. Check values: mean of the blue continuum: 15.8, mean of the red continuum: 15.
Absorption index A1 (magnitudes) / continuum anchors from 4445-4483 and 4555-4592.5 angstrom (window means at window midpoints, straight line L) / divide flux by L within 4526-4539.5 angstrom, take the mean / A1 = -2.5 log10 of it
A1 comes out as 0.09 mag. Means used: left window 13.4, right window 15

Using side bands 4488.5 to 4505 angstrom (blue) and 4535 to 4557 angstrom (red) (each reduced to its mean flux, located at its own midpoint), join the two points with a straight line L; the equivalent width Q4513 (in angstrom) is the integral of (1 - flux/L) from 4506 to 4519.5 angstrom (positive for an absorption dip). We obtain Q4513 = -1.29 angstrom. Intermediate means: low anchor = 14.2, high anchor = 14.1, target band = 15.6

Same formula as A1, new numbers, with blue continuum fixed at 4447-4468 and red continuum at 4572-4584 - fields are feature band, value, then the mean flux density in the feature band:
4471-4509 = -0.07 mag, 14.3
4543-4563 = -0.01 mag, 14.6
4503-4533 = -0.08 mag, 14.9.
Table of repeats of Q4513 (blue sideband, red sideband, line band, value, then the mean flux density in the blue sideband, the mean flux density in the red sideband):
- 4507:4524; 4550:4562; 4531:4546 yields 1.2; 15.3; 14.5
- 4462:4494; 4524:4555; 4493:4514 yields -1.8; 13.8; 13.8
